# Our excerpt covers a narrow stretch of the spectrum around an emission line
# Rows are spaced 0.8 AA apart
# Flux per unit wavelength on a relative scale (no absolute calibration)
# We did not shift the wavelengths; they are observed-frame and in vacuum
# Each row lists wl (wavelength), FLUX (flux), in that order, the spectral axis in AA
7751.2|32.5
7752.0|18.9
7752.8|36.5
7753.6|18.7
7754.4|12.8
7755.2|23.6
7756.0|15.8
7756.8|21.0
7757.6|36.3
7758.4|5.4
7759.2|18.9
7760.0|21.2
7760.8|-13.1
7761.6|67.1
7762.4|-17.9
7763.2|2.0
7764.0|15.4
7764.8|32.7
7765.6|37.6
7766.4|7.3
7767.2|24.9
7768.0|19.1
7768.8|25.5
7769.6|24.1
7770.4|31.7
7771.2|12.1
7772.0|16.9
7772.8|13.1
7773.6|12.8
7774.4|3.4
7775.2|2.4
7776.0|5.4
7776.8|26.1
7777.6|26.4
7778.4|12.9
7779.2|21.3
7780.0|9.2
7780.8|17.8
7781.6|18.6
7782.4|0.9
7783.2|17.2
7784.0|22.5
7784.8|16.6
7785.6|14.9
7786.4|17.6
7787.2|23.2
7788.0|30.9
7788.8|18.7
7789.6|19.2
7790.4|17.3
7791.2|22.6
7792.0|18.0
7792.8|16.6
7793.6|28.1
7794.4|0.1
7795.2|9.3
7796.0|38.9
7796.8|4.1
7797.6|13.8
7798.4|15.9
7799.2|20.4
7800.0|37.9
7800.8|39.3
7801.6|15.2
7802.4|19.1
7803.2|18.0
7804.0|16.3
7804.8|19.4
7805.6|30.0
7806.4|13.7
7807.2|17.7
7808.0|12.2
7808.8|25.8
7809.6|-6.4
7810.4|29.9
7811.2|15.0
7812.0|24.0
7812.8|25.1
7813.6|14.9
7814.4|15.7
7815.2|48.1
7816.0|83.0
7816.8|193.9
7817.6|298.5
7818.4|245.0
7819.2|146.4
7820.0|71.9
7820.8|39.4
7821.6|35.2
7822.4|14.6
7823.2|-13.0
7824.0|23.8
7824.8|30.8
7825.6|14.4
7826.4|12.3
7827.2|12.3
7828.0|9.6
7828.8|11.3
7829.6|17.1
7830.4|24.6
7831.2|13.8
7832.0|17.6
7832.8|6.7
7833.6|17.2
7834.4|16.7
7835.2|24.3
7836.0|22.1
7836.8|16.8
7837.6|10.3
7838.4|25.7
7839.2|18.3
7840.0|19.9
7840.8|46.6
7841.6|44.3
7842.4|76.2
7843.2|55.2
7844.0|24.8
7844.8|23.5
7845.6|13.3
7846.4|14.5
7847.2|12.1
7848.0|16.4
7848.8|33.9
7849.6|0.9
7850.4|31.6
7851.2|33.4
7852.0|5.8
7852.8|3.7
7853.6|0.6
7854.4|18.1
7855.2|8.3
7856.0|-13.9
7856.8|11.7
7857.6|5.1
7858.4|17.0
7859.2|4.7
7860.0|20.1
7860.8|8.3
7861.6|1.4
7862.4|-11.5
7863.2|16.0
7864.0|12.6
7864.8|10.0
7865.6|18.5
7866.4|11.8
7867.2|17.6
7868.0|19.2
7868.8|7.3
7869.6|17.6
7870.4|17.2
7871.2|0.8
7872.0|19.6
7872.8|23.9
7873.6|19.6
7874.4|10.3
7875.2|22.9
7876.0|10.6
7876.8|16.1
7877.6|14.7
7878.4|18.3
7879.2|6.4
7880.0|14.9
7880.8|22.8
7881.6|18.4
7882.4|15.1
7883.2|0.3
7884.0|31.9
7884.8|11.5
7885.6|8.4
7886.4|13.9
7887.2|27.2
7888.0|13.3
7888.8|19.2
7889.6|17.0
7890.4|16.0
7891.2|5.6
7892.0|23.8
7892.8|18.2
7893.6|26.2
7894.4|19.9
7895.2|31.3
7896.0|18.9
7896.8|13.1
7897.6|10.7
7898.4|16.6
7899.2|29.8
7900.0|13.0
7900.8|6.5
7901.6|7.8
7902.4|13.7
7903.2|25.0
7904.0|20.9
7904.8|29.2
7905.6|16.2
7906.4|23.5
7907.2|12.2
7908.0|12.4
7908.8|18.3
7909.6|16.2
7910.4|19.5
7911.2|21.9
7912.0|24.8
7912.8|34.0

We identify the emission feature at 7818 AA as Halpha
